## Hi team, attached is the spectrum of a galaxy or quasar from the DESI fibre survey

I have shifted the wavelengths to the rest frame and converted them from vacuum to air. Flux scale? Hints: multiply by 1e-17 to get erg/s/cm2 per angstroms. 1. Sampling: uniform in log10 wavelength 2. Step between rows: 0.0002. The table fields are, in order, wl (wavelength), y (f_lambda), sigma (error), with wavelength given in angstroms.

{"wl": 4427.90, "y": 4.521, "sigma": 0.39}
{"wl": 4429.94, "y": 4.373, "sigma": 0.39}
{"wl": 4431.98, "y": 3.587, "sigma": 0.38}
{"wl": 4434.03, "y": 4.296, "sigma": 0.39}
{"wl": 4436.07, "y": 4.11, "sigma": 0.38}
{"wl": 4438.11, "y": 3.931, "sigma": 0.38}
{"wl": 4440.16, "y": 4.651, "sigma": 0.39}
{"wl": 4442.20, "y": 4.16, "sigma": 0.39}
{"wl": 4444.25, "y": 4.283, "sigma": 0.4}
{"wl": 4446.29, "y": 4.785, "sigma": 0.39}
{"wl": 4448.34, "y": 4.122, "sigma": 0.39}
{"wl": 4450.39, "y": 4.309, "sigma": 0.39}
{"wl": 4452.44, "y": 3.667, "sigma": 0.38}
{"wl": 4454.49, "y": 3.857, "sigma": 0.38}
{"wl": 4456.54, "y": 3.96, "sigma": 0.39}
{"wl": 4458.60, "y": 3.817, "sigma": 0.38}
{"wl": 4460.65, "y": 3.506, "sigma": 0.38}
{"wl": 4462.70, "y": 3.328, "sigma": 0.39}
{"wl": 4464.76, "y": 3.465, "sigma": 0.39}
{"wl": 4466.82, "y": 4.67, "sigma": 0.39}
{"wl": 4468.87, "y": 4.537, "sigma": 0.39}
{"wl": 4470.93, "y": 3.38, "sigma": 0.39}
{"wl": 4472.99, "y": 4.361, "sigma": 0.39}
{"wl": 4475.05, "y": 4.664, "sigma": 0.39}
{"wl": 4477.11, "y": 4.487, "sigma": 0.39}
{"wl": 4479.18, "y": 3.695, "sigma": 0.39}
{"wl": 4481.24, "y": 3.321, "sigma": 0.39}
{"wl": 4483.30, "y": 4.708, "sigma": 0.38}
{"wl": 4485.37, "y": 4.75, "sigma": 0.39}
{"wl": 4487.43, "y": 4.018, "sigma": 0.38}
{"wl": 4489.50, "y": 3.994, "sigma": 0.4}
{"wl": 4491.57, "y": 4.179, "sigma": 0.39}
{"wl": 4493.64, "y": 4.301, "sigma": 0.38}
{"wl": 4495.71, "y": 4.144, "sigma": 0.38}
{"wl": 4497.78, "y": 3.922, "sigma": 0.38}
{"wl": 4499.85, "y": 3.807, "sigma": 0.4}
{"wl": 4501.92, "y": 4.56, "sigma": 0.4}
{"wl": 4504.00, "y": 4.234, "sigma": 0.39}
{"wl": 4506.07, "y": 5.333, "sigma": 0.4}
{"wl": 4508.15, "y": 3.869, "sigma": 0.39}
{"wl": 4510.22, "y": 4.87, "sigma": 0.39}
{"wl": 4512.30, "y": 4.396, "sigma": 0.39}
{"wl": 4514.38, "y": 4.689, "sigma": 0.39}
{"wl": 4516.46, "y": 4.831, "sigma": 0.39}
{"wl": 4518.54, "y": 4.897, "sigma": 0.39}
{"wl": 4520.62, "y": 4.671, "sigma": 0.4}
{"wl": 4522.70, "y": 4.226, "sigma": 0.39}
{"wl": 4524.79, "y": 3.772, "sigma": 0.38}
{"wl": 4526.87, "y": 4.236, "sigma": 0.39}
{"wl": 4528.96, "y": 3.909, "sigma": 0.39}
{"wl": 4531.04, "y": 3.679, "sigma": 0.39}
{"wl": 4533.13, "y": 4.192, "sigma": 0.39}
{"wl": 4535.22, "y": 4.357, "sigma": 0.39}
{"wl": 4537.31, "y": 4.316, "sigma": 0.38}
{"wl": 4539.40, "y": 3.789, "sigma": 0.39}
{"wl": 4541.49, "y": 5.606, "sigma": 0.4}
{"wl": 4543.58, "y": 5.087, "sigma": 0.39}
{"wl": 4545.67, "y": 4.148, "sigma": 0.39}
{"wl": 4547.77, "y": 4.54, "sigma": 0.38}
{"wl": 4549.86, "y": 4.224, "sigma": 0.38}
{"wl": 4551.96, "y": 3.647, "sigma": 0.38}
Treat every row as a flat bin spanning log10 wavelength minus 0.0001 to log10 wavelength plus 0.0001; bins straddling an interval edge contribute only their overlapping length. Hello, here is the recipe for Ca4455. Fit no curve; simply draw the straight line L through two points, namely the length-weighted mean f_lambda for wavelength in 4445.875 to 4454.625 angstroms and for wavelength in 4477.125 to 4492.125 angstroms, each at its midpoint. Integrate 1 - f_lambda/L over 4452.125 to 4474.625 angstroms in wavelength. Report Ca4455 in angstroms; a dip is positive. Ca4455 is 1.26 angstroms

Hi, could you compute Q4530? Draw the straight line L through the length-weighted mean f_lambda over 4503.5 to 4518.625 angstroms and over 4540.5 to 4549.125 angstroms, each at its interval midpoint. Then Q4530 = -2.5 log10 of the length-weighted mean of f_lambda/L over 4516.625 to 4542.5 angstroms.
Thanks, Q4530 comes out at 0.10 mag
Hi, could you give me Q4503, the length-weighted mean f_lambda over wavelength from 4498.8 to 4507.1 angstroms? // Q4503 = 4.48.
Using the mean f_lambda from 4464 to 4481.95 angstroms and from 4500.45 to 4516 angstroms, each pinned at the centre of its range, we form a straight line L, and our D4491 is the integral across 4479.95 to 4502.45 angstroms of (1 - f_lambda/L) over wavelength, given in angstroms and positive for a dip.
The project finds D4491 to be 1.0 angstroms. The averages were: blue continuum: 4.09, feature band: 4.14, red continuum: 4.55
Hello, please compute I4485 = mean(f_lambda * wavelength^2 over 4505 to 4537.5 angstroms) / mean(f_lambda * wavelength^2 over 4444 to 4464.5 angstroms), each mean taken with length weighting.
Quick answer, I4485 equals 1.2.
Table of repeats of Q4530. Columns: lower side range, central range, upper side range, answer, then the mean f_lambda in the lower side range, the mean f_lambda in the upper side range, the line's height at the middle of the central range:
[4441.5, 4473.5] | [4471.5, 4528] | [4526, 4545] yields -0.03 mag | 4.01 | 4.35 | 4.19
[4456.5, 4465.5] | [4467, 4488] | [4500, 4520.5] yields -0.08 mag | 3.58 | 4.6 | 3.92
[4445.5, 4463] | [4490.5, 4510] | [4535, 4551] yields -0.01 mag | 3.94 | 4.51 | 4.24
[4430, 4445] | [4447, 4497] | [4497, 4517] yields 0.06 mag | 4.16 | 4.45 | 4.3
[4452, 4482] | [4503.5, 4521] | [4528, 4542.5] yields -0.13 mag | 3.92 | 4.26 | 4.15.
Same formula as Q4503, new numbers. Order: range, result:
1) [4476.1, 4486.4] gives 4.19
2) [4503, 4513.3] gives 4.54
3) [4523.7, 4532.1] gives 3.9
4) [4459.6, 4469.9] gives 3.9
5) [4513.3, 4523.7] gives 4.66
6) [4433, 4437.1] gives 4.2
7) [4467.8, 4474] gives 4.1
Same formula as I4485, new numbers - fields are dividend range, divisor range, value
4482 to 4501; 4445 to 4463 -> 1.08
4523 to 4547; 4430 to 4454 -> 1.07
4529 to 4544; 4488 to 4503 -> 1.08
